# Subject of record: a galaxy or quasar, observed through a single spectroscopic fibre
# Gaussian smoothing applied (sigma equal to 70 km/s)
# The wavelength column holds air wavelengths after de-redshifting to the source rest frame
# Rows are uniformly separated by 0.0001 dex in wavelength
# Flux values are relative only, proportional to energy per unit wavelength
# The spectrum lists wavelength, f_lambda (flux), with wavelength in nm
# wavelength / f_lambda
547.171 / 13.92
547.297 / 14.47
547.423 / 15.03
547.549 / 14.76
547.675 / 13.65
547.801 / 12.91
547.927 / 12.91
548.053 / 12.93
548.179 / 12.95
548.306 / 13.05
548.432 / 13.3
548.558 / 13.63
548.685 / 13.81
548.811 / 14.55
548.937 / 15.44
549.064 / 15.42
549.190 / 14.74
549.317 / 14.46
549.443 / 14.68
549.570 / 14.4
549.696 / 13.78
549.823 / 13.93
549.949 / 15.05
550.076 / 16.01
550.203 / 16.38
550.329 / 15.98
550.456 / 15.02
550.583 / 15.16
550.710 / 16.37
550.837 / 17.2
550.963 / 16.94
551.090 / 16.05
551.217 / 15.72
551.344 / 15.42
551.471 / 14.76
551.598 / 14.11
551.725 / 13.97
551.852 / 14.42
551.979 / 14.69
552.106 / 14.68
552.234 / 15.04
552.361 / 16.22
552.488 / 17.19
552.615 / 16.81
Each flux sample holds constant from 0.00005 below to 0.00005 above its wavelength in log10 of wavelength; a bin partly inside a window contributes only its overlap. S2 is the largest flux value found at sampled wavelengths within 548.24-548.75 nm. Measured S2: 13.81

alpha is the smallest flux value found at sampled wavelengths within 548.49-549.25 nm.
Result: 13.63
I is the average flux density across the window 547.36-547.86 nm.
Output 14.1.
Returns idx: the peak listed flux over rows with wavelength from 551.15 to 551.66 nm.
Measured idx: 15.72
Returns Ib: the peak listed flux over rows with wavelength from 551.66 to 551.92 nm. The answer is 14.42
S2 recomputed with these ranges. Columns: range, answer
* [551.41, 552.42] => 16.22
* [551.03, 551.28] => 16.05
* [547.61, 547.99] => 13.65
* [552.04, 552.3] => 15.04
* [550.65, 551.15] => 17.2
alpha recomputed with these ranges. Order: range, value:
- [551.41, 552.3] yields 13.97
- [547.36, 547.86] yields 12.91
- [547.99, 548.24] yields 12.93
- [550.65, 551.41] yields 15.42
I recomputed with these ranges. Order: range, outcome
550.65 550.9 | 16.8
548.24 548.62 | 13.3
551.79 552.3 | 14.7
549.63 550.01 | 14.3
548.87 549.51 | 14.9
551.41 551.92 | 14.3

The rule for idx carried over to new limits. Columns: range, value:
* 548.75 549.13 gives 15.44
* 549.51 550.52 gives 16.38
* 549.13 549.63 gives 14.74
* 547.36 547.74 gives 15.03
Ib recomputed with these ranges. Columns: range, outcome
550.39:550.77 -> 16.37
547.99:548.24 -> 12.95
